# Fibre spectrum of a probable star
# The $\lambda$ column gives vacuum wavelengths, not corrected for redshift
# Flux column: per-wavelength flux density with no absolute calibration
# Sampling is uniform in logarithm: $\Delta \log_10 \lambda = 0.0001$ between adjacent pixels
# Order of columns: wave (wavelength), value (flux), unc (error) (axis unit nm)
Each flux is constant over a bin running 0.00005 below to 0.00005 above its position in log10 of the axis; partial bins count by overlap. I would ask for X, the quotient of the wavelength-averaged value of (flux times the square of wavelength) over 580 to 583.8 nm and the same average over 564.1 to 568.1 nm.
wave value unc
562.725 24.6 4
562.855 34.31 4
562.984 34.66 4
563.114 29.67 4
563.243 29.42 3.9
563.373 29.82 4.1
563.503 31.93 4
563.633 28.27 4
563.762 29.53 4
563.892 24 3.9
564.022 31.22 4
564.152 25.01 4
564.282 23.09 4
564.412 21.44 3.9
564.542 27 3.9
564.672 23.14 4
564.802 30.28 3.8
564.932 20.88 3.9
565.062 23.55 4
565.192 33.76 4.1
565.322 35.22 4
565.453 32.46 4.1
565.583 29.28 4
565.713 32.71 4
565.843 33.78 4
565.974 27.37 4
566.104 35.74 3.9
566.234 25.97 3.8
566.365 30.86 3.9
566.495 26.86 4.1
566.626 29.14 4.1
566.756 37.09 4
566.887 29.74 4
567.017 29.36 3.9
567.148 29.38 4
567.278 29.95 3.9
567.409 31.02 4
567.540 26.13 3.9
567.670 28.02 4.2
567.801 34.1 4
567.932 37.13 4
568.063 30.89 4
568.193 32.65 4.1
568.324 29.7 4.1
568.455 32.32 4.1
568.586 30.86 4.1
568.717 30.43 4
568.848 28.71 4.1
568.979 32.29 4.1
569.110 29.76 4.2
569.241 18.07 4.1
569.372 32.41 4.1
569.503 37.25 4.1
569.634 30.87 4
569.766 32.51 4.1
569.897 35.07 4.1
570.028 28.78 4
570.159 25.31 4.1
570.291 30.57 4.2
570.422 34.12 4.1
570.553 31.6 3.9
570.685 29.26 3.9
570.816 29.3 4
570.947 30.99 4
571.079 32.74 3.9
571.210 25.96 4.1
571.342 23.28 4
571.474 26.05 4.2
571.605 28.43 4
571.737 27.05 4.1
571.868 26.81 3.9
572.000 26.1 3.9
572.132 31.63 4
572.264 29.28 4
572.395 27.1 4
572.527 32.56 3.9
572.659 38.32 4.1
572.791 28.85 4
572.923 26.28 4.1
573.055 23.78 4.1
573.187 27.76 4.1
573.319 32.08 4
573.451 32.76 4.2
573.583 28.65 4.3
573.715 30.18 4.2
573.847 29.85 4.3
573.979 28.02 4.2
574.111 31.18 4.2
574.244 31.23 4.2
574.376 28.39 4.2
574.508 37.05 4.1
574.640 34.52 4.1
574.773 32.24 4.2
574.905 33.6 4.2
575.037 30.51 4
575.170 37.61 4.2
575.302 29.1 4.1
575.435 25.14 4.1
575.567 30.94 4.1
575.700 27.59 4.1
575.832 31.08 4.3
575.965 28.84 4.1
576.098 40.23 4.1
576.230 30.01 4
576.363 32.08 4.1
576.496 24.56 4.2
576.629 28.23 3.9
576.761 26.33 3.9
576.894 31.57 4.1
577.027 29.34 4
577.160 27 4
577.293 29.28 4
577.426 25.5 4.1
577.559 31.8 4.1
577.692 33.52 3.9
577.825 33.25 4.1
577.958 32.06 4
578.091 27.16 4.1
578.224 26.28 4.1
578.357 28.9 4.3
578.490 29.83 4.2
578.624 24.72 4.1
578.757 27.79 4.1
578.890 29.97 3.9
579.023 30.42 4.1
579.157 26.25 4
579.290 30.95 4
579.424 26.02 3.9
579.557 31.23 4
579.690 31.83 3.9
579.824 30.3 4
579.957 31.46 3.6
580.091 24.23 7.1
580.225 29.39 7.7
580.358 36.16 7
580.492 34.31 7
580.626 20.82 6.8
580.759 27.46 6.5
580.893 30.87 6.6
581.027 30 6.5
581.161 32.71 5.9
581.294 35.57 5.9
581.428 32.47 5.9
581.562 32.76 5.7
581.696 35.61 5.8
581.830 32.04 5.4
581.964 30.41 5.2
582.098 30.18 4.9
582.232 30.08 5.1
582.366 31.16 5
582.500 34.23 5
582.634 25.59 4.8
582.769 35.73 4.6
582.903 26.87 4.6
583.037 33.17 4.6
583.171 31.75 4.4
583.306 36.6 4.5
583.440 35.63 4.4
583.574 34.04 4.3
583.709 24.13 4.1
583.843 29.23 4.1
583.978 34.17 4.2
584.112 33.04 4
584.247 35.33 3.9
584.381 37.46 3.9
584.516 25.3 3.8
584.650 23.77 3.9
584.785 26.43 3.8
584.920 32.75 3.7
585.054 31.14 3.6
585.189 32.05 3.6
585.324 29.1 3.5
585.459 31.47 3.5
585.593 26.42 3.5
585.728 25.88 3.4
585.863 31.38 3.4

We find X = 1.12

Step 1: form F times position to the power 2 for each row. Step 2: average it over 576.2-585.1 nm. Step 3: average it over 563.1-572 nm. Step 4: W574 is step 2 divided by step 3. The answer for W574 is 1.08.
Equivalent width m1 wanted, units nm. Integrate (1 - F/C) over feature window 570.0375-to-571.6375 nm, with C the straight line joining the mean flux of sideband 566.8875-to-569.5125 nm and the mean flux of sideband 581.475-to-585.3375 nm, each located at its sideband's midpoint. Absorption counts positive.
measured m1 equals 0.08 nm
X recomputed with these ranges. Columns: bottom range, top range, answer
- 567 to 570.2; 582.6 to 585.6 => 1.07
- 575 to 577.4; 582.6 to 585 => 1.07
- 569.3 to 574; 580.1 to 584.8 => 1.09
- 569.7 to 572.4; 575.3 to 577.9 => 1.04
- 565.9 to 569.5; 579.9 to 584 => 1.08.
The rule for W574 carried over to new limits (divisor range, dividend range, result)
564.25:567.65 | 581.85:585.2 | 1.14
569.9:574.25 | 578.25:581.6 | 1.04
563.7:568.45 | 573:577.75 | 1.06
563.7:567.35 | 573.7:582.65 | 1.10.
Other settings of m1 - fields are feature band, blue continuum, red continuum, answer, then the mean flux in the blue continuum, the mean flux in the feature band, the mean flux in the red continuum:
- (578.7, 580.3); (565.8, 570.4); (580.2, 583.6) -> 0.12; 30.6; 29.2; 31.8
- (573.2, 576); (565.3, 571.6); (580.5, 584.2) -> -0.01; 30.4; 30.9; 31.4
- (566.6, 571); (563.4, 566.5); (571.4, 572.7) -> -0.29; 28.5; 30.7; 29.1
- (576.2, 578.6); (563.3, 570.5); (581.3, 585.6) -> 0.13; 29.8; 29.2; 31.4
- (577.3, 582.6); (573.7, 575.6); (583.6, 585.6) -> 0.10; 31.3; 30.2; 30.3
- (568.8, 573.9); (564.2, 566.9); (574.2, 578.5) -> 0.04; 29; 29.6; 30.5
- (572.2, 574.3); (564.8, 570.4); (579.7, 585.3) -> 0.06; 30.5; 29.9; 31.1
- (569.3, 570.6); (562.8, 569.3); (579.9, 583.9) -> -0.08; 29.6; 31.8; 31.2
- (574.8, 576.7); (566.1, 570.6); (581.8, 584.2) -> 0.03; 30.6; 30.7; 31.6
